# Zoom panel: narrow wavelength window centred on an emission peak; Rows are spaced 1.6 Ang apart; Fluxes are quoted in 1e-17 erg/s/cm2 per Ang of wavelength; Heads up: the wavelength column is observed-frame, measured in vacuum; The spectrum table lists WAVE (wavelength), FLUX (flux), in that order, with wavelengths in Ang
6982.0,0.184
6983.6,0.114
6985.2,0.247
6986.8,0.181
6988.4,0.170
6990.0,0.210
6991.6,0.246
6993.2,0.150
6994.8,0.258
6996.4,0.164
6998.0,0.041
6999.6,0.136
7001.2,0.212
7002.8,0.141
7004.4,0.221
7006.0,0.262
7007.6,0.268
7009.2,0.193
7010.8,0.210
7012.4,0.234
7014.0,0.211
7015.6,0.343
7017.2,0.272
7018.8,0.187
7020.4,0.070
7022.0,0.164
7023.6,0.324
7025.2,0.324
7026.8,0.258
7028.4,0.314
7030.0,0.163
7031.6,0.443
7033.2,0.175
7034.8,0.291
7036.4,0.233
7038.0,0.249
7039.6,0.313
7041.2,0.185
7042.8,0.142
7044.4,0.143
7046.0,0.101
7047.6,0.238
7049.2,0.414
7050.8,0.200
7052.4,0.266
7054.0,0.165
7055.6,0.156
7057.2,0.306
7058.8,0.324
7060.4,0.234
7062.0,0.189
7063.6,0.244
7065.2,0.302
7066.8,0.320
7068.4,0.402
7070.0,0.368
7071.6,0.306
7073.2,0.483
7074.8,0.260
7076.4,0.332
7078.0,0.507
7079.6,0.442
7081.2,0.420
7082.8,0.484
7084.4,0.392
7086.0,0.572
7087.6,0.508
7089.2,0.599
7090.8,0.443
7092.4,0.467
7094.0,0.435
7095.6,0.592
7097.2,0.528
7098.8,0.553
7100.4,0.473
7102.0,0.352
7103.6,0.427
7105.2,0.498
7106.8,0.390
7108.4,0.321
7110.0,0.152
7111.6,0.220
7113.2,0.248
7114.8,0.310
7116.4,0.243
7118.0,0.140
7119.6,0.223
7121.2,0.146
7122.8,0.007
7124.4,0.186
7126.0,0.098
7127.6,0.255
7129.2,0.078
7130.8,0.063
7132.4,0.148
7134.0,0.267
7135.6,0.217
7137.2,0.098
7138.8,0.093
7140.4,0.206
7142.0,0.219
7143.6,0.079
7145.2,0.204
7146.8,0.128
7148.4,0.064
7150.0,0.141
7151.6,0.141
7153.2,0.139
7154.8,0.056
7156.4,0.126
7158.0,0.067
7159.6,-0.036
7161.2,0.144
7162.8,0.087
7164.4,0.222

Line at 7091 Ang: C III] 1909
